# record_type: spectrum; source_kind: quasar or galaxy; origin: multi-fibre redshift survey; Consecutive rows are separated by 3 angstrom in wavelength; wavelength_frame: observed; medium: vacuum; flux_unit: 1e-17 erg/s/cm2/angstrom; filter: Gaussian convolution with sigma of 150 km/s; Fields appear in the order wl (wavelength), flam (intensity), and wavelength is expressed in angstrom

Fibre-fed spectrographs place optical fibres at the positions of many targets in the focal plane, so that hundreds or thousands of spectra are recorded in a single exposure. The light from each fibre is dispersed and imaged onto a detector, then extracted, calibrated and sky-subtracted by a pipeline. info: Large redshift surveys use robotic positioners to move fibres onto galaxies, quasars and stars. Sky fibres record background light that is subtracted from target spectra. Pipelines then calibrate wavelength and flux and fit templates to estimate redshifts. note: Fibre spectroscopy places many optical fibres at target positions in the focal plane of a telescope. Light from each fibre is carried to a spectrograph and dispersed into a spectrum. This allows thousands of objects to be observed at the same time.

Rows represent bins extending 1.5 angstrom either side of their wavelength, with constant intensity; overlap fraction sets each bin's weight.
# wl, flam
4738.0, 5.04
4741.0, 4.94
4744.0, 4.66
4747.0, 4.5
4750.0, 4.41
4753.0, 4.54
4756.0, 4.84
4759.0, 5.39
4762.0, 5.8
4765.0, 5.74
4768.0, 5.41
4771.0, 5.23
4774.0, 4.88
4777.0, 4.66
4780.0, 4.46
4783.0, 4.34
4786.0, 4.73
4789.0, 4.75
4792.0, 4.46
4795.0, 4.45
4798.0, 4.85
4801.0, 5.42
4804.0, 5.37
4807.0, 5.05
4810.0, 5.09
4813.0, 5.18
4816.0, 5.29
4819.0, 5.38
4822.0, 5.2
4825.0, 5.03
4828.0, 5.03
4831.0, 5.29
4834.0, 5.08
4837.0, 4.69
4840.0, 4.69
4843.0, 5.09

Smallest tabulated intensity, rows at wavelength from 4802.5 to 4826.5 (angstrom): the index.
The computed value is 5.03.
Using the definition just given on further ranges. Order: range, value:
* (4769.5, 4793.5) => 4.34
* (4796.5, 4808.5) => 4.85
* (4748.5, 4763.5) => 4.41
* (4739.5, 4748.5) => 4.5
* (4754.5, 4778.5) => 4.66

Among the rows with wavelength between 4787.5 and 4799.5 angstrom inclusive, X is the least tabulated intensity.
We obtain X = 4.45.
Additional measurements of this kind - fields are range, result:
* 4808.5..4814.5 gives 5.09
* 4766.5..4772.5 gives 5.23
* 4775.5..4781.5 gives 4.46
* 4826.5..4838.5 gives 4.69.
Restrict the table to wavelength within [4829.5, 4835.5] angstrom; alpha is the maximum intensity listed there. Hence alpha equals 5.29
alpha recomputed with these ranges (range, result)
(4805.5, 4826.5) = 5.38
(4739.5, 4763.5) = 5.8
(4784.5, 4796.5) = 4.75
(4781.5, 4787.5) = 4.73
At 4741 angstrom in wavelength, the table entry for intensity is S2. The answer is 4.94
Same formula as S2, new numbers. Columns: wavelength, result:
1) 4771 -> 5.23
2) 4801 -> 5.42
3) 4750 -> 4.41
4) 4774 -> 4.88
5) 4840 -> 4.69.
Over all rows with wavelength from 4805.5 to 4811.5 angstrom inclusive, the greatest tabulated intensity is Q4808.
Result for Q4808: 5.09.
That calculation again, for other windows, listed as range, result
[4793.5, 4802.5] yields 5.42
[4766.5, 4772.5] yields 5.41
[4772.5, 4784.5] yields 4.88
